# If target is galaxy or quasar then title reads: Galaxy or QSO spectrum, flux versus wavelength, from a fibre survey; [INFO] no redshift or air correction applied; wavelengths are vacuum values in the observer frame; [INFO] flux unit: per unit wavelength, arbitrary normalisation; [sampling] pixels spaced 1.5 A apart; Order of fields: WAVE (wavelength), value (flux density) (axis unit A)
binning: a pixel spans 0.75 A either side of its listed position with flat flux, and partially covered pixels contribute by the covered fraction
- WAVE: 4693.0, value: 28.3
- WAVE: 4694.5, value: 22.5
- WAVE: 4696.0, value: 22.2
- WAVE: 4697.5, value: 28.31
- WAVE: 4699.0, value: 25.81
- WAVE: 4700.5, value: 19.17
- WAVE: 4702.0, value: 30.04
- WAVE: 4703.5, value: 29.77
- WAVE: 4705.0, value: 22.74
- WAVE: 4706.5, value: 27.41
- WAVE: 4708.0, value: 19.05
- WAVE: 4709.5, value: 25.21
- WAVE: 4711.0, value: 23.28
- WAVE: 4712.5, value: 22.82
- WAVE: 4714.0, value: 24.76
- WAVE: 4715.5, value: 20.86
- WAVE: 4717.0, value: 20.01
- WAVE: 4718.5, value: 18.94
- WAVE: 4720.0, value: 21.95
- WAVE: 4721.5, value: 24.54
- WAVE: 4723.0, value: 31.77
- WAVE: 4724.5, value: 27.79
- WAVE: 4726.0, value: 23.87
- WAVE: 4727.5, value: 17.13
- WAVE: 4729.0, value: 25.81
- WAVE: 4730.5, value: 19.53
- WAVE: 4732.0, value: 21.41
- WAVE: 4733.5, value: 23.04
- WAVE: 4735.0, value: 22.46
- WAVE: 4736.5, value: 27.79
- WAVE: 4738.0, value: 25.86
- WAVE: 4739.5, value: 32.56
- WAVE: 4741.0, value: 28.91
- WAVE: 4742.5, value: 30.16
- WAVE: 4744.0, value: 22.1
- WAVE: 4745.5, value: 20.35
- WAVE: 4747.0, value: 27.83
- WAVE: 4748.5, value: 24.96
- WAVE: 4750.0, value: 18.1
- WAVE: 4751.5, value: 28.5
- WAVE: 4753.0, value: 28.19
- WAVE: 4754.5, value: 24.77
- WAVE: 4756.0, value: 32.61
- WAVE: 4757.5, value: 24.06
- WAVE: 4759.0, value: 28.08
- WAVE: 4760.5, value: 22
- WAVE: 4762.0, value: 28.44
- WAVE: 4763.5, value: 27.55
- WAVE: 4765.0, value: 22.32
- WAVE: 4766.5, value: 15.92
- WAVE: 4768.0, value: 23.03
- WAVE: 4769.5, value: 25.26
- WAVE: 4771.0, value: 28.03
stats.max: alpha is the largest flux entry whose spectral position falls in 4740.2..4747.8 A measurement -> 30.16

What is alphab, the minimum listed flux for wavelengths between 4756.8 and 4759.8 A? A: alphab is 24.06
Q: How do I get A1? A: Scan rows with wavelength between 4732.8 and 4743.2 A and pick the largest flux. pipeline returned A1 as 32.56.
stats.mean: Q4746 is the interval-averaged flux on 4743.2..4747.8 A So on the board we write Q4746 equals 23.5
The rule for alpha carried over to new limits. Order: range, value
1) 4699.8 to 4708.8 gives 30.04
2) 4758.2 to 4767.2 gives 28.44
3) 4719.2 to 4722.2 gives 24.54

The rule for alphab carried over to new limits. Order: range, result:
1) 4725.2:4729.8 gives 17.13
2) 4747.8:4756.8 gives 18.1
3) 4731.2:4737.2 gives 21.41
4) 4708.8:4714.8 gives 22.82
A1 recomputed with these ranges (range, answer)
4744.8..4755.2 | 28.5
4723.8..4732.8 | 27.79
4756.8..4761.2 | 28.08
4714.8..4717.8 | 20.86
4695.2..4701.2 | 28.31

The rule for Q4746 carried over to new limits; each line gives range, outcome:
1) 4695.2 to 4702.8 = 25.1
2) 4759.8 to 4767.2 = 23.3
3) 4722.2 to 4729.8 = 25.2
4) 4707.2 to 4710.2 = 22.2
